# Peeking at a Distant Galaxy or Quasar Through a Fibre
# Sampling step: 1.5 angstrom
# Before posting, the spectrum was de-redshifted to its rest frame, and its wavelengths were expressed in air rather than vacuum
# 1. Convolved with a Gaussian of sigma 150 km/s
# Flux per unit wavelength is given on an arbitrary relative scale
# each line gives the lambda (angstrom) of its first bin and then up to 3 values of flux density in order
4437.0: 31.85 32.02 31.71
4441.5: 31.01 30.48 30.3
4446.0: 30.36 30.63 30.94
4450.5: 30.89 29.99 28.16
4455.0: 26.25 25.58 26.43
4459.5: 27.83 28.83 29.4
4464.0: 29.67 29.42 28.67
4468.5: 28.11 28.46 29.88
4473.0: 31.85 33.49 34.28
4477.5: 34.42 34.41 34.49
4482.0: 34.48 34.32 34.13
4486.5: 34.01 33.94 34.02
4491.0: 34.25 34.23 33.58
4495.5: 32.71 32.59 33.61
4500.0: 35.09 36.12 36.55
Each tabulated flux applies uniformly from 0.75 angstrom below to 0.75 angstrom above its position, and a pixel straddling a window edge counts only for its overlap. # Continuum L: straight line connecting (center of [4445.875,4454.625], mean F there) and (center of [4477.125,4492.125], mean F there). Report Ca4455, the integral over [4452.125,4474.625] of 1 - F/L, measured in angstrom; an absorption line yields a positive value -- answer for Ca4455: 2.1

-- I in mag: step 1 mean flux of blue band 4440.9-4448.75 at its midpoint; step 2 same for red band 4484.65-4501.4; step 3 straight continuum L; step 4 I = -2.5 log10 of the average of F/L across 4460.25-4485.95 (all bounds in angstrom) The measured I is 0.03 mag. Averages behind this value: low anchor 30.6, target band 31.7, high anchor 33.9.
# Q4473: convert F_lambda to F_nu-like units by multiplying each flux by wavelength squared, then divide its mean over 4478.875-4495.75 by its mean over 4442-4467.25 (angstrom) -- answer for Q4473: 1.19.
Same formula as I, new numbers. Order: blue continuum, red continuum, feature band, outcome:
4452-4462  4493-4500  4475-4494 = -0.09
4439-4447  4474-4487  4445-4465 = 0.11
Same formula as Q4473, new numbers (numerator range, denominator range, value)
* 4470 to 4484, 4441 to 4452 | 1.10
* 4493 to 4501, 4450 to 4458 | 1.23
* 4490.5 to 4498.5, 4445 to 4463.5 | 1.18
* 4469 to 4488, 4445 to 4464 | 1.16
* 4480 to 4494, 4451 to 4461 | 1.26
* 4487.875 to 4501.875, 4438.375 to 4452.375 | 1.13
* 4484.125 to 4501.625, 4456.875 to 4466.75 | 1.21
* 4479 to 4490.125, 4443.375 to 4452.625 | 1.14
